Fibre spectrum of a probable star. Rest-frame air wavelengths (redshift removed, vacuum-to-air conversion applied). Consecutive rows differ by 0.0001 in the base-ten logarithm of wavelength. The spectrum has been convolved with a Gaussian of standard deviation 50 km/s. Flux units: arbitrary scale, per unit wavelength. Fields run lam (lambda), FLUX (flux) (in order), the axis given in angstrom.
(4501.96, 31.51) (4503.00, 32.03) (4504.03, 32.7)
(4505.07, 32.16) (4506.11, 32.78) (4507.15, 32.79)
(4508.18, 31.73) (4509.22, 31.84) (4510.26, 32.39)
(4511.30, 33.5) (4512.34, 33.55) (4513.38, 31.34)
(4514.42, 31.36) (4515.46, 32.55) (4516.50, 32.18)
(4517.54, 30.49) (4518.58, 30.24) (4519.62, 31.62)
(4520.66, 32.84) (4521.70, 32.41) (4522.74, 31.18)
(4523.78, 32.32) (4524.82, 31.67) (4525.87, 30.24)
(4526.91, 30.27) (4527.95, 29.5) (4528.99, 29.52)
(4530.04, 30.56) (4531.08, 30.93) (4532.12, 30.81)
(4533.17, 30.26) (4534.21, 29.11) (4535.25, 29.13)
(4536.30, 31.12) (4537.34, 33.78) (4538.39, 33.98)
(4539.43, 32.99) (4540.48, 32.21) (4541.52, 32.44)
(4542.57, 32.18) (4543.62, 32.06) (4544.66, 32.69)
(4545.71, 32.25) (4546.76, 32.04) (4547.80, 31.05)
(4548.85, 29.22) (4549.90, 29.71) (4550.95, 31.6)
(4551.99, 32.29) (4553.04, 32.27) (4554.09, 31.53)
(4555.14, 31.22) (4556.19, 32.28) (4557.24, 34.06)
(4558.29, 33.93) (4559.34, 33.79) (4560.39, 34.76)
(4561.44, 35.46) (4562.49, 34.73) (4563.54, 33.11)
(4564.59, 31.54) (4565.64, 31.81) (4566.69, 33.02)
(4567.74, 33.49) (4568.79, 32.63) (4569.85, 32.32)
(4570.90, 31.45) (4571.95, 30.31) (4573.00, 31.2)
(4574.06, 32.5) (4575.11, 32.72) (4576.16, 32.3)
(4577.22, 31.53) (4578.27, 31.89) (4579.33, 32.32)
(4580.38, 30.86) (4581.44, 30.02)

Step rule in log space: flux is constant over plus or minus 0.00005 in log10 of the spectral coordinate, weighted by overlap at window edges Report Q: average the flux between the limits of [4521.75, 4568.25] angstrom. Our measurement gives 31.9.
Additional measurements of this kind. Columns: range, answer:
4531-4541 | 31.5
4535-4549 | 32.1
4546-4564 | 32.5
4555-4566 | 33.4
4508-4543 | 31.5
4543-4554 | 31.5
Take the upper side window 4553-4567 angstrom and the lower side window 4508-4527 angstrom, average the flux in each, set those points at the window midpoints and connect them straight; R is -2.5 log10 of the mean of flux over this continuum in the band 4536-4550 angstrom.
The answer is 0.02 mag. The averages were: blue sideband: 31.8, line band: 32.1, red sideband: 33.1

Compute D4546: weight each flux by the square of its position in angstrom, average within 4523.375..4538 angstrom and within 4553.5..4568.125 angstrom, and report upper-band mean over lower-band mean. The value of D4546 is 1.10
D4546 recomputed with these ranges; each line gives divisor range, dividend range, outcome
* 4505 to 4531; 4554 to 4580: 1.06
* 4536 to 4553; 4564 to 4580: 1.01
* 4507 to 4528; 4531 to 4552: 1.00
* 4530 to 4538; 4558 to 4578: 1.08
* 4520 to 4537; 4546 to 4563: 1.07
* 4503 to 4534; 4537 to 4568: 1.05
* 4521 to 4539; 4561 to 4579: 1.06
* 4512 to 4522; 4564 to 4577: 1.03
